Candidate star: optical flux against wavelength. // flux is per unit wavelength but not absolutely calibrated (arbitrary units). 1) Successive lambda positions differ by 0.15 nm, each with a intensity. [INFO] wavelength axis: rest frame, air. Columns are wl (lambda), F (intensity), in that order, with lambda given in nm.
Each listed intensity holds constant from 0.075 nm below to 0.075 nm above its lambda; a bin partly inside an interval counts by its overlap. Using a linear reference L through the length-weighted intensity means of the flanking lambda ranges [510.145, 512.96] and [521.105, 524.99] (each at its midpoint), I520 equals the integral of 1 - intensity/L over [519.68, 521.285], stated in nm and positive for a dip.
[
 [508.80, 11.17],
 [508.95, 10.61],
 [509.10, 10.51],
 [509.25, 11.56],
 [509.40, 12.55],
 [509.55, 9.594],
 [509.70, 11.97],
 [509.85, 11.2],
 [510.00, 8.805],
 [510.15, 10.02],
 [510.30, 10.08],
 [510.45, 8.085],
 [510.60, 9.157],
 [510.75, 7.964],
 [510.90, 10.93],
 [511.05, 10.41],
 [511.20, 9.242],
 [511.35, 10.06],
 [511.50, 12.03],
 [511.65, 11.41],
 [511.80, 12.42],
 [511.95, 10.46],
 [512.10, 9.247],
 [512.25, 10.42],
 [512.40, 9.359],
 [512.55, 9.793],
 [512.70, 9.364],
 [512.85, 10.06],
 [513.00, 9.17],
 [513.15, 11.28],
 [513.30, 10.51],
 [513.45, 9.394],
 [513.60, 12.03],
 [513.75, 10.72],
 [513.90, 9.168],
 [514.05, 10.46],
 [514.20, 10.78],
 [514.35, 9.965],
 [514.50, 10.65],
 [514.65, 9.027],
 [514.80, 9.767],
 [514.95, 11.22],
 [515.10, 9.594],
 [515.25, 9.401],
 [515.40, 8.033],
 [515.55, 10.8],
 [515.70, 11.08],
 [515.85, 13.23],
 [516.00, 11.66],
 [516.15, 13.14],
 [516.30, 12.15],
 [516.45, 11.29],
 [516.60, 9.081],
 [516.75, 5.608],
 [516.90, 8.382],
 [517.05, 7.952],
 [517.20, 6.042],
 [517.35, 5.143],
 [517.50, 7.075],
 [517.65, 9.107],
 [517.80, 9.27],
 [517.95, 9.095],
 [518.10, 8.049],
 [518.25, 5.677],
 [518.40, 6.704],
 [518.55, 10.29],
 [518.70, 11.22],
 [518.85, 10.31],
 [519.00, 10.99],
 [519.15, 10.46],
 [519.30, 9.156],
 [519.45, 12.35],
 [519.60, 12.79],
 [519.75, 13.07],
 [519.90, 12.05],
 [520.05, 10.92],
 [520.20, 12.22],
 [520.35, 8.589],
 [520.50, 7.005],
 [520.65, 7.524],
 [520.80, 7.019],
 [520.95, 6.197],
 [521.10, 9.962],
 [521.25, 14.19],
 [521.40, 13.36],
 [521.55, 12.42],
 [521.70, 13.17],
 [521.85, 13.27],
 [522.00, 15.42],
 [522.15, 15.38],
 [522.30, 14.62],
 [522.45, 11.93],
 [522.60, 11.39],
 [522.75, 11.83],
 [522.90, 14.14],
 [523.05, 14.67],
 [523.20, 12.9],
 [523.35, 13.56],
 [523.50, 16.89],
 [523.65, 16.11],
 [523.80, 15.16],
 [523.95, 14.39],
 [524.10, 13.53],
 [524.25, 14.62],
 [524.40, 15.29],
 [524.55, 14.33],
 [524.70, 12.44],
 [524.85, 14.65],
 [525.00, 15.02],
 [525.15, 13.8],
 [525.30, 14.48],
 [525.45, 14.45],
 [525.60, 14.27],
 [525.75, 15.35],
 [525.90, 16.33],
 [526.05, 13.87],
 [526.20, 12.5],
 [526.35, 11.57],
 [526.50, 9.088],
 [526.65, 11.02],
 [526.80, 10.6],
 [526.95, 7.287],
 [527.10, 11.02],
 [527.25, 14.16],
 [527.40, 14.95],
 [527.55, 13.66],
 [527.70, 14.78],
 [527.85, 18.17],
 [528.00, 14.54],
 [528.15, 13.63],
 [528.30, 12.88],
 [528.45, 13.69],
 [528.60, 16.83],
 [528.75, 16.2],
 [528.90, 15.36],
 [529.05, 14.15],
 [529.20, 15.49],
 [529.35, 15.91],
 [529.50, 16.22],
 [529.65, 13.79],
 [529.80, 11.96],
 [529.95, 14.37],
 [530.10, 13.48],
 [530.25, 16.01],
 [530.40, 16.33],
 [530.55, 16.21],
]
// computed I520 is 0.403 nm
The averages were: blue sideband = 10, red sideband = 13.9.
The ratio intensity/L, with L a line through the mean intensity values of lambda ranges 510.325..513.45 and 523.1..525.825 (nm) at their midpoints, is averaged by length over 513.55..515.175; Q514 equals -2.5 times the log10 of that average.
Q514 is 0.066 mag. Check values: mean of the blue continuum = 10.1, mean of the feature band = 10.3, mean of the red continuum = 14.5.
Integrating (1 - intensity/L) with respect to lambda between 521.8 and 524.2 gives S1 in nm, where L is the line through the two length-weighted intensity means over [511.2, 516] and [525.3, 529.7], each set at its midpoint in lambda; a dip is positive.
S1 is -0.26 nm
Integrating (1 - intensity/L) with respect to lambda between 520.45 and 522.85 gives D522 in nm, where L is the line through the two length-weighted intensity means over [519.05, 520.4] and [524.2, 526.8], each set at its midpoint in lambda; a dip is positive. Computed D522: 0.10 nm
